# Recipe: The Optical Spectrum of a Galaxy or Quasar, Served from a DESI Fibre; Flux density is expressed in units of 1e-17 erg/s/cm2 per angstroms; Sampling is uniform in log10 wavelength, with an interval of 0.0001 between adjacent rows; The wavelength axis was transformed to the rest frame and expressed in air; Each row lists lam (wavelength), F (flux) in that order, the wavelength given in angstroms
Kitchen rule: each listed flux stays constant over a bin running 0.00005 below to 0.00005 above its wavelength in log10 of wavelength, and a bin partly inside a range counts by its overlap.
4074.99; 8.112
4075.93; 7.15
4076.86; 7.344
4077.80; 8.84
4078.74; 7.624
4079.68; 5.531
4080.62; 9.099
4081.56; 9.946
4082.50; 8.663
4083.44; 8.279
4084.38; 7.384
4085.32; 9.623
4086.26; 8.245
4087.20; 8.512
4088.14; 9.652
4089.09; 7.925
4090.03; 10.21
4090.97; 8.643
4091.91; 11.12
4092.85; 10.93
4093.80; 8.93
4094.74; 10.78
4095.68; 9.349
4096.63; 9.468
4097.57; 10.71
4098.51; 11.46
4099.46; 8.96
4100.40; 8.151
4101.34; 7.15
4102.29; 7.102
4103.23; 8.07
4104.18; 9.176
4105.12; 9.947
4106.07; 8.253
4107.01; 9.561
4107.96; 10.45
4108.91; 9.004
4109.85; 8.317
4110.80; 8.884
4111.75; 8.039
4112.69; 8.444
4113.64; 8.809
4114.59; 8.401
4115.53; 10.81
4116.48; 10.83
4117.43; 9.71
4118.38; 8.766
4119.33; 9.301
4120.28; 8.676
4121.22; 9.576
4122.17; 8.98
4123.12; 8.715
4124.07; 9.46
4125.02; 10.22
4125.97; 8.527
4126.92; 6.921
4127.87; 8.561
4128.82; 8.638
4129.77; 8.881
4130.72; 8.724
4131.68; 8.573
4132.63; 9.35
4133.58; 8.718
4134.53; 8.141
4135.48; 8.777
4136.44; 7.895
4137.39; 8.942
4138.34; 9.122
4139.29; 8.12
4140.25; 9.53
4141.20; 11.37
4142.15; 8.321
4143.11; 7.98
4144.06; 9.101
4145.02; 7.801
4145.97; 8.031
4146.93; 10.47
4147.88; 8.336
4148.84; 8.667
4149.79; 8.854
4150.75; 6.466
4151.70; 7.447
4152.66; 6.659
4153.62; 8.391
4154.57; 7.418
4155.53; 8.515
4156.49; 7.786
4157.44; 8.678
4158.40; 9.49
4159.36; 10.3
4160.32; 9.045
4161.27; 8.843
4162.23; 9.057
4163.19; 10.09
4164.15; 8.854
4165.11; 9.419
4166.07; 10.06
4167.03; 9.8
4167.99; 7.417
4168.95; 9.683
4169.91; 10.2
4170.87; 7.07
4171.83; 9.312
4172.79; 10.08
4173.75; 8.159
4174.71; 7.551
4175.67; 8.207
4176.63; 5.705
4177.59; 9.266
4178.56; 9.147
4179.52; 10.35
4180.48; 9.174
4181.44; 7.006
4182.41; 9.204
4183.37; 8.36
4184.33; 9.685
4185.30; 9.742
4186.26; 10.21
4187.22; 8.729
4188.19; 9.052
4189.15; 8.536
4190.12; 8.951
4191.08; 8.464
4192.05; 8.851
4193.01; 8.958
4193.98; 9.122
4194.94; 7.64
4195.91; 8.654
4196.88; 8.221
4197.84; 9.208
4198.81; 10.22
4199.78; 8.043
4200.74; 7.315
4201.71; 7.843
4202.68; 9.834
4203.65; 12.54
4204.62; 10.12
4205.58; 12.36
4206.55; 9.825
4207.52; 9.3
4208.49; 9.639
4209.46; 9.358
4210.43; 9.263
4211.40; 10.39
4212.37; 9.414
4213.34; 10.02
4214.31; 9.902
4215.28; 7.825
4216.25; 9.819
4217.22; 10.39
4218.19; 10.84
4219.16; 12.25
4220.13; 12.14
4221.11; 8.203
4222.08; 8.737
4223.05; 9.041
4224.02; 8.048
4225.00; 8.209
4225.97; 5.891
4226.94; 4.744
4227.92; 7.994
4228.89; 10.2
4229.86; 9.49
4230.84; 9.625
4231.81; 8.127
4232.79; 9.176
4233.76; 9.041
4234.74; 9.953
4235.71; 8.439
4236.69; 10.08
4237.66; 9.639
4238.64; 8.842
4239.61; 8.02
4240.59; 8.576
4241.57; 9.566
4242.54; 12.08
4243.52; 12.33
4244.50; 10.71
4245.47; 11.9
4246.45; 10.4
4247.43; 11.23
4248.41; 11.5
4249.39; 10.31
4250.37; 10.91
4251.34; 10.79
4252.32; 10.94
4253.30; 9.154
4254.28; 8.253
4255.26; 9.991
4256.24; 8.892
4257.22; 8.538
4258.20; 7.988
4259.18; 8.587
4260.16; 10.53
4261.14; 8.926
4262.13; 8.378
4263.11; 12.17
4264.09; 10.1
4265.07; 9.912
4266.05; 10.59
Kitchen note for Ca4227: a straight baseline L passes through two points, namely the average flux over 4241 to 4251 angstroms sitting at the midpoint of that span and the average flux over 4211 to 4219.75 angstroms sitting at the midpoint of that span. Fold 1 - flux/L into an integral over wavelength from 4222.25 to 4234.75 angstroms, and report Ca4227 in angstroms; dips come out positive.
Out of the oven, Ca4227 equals 2.56 angstroms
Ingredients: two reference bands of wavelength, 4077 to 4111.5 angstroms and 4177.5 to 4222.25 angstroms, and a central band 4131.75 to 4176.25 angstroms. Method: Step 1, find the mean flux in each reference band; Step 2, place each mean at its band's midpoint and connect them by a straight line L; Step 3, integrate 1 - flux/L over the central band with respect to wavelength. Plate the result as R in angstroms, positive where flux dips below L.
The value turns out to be 2.4 angstroms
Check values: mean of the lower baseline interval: 8.97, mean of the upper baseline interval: 9.41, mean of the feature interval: 8.72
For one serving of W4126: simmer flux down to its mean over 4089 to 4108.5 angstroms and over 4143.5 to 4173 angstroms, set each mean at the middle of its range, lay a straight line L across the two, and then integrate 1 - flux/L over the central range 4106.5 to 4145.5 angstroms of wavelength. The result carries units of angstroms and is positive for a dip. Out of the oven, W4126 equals 0.6 angstroms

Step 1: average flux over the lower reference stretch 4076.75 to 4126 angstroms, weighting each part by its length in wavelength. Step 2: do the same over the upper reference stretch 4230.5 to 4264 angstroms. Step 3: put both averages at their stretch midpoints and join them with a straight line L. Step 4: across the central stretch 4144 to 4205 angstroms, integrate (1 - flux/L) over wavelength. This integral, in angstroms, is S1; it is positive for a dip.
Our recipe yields 4.1 angstroms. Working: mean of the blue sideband 9.05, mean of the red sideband 9.82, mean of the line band 8.8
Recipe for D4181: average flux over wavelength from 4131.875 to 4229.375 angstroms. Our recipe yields 8.95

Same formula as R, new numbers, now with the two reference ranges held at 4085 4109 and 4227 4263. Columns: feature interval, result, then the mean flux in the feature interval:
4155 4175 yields 0.9 angstroms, 9.03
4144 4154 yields 1.3 angstroms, 8.16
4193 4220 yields -0.2 angstroms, 9.63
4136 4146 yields 0.7 angstroms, 8.79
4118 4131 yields 0.7 angstroms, 8.86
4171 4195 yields 1.8 angstroms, 8.78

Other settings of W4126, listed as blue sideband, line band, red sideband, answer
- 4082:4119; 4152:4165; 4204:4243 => 0.77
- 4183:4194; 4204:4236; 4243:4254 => 2.06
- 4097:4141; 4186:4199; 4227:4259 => 0.73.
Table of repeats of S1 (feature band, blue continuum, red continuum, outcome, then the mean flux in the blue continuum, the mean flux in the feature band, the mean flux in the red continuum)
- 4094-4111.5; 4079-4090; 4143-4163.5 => -1.31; 8.49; 9.14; 8.52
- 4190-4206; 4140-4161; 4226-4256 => -0.07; 8.57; 9.19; 9.67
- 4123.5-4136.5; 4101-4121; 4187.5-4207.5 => 0.45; 8.96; 8.69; 9.18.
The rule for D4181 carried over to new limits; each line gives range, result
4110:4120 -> 9.15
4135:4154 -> 8.51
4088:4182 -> 8.9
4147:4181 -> 8.69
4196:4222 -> 9.75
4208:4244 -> 9.33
